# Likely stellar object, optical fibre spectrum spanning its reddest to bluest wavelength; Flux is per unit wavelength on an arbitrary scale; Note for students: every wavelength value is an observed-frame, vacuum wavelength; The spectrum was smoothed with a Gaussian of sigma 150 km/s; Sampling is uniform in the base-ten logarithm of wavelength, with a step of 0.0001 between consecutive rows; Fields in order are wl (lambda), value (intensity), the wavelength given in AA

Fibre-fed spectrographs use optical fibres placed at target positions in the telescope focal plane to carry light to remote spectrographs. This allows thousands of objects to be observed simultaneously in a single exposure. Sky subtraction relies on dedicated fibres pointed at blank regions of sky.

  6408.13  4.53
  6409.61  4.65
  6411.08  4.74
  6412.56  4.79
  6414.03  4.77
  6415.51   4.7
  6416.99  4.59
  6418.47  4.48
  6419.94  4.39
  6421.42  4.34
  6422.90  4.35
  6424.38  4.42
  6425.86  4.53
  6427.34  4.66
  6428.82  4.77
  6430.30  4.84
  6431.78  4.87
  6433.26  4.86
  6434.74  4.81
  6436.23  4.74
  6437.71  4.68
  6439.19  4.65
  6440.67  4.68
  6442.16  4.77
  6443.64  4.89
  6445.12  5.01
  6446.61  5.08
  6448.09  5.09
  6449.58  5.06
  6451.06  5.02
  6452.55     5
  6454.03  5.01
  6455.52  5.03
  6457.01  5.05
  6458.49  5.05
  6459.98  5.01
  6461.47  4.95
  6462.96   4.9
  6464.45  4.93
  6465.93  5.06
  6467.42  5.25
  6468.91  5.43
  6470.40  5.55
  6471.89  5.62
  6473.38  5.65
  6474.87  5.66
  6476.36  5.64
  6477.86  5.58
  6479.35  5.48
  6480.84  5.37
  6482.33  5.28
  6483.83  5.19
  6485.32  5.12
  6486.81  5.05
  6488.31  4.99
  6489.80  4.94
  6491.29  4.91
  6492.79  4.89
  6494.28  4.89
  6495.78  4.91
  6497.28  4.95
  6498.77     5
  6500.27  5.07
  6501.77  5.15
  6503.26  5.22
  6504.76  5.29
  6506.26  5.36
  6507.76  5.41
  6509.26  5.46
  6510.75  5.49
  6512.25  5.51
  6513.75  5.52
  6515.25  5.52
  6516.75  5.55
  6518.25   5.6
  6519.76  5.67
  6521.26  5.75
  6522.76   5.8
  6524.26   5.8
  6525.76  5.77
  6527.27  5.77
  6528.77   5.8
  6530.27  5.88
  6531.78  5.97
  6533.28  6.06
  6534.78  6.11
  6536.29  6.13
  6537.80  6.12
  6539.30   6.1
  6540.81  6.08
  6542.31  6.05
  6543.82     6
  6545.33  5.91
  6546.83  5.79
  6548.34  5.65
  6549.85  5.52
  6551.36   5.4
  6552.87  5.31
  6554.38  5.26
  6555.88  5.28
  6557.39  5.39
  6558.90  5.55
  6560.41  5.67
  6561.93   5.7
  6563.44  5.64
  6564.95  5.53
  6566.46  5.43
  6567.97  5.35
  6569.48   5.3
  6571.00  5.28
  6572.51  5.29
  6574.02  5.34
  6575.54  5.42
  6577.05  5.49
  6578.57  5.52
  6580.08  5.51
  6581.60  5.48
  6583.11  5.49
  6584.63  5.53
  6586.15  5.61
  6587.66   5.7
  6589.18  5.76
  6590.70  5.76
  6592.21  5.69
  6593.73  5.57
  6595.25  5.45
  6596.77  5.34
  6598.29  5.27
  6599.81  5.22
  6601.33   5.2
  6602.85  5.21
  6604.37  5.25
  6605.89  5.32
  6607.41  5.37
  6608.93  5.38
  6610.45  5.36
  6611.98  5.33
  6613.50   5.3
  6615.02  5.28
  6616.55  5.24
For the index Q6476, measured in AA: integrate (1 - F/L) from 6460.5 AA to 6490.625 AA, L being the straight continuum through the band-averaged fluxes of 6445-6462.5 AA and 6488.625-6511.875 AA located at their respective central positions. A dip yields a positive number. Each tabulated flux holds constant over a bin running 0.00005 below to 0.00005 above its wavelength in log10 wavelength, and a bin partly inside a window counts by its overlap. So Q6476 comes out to -1.2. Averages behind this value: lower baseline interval 5.03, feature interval 5.28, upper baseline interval 5.13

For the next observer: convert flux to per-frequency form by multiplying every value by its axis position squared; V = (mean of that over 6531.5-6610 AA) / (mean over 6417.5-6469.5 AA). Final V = 1.2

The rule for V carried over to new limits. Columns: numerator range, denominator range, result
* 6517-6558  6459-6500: 1.13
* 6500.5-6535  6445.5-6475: 1.11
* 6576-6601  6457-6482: 1.08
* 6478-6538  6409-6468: 1.16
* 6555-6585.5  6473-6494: 1.07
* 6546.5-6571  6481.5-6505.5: 1.10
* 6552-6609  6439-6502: 1.10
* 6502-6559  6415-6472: 1.20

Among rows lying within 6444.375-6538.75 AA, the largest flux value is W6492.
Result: 6.13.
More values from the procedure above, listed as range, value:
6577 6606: 5.76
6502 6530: 5.8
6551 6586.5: 5.7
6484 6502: 5.15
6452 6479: 5.66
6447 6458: 5.09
